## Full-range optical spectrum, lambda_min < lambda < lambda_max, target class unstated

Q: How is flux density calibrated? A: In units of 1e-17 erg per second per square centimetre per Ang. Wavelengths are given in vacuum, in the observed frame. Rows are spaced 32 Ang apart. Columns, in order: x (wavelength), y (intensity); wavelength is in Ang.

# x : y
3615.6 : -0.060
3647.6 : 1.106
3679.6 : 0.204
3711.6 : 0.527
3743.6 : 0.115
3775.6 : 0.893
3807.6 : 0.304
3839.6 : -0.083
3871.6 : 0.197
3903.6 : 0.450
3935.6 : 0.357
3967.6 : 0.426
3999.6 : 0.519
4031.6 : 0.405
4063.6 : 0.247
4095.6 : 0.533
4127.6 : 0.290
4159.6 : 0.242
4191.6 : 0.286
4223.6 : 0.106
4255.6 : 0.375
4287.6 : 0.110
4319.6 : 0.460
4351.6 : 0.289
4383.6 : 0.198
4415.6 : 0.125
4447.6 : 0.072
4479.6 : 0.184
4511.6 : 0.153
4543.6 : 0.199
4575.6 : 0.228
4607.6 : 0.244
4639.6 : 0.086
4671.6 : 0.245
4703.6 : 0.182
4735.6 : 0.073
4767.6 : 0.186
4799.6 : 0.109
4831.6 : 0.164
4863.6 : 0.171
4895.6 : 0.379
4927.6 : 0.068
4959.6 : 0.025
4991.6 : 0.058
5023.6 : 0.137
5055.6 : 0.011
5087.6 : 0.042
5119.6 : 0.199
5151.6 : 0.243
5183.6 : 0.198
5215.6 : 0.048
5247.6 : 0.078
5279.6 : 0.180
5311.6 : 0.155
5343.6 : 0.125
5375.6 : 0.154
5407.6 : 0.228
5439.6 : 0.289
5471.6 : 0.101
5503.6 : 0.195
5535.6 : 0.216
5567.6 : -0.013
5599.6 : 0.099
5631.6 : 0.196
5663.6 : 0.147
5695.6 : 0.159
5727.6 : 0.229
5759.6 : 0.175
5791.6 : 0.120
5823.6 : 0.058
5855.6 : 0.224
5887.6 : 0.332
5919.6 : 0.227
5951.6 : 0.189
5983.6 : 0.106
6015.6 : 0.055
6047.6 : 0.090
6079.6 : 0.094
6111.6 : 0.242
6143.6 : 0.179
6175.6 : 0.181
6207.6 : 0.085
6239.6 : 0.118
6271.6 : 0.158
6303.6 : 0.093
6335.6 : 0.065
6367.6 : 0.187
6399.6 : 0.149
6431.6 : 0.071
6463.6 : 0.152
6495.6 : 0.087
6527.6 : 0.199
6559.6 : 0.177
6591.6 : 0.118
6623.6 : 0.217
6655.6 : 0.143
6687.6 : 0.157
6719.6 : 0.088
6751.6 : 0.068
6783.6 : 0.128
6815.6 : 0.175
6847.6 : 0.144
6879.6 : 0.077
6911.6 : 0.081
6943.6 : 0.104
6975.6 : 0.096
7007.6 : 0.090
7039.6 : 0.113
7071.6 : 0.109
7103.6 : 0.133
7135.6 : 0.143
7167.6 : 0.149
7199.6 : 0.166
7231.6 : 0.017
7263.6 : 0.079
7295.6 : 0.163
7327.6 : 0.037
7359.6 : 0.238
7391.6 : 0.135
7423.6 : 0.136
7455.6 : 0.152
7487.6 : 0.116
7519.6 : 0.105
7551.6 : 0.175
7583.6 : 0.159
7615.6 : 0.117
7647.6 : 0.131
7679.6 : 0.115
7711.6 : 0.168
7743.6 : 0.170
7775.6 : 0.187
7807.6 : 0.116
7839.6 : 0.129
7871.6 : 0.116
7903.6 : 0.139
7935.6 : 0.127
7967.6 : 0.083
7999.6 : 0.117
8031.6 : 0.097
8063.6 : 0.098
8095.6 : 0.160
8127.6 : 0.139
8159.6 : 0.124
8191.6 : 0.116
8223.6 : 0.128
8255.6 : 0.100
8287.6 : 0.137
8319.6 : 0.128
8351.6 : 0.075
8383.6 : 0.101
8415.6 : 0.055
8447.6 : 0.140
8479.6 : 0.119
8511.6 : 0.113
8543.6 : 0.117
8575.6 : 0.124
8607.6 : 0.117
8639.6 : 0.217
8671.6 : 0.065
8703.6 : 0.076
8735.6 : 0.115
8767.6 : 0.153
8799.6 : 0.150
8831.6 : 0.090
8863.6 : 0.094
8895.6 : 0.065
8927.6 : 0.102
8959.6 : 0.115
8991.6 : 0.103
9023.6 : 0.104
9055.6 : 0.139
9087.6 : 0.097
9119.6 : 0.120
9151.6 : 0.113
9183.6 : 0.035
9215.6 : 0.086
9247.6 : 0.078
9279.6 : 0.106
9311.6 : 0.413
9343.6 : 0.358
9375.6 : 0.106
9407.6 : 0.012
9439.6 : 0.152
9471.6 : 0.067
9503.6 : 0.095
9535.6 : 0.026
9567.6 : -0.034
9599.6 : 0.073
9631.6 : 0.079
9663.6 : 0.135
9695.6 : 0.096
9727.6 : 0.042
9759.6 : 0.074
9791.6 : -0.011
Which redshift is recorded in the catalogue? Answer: 1.50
